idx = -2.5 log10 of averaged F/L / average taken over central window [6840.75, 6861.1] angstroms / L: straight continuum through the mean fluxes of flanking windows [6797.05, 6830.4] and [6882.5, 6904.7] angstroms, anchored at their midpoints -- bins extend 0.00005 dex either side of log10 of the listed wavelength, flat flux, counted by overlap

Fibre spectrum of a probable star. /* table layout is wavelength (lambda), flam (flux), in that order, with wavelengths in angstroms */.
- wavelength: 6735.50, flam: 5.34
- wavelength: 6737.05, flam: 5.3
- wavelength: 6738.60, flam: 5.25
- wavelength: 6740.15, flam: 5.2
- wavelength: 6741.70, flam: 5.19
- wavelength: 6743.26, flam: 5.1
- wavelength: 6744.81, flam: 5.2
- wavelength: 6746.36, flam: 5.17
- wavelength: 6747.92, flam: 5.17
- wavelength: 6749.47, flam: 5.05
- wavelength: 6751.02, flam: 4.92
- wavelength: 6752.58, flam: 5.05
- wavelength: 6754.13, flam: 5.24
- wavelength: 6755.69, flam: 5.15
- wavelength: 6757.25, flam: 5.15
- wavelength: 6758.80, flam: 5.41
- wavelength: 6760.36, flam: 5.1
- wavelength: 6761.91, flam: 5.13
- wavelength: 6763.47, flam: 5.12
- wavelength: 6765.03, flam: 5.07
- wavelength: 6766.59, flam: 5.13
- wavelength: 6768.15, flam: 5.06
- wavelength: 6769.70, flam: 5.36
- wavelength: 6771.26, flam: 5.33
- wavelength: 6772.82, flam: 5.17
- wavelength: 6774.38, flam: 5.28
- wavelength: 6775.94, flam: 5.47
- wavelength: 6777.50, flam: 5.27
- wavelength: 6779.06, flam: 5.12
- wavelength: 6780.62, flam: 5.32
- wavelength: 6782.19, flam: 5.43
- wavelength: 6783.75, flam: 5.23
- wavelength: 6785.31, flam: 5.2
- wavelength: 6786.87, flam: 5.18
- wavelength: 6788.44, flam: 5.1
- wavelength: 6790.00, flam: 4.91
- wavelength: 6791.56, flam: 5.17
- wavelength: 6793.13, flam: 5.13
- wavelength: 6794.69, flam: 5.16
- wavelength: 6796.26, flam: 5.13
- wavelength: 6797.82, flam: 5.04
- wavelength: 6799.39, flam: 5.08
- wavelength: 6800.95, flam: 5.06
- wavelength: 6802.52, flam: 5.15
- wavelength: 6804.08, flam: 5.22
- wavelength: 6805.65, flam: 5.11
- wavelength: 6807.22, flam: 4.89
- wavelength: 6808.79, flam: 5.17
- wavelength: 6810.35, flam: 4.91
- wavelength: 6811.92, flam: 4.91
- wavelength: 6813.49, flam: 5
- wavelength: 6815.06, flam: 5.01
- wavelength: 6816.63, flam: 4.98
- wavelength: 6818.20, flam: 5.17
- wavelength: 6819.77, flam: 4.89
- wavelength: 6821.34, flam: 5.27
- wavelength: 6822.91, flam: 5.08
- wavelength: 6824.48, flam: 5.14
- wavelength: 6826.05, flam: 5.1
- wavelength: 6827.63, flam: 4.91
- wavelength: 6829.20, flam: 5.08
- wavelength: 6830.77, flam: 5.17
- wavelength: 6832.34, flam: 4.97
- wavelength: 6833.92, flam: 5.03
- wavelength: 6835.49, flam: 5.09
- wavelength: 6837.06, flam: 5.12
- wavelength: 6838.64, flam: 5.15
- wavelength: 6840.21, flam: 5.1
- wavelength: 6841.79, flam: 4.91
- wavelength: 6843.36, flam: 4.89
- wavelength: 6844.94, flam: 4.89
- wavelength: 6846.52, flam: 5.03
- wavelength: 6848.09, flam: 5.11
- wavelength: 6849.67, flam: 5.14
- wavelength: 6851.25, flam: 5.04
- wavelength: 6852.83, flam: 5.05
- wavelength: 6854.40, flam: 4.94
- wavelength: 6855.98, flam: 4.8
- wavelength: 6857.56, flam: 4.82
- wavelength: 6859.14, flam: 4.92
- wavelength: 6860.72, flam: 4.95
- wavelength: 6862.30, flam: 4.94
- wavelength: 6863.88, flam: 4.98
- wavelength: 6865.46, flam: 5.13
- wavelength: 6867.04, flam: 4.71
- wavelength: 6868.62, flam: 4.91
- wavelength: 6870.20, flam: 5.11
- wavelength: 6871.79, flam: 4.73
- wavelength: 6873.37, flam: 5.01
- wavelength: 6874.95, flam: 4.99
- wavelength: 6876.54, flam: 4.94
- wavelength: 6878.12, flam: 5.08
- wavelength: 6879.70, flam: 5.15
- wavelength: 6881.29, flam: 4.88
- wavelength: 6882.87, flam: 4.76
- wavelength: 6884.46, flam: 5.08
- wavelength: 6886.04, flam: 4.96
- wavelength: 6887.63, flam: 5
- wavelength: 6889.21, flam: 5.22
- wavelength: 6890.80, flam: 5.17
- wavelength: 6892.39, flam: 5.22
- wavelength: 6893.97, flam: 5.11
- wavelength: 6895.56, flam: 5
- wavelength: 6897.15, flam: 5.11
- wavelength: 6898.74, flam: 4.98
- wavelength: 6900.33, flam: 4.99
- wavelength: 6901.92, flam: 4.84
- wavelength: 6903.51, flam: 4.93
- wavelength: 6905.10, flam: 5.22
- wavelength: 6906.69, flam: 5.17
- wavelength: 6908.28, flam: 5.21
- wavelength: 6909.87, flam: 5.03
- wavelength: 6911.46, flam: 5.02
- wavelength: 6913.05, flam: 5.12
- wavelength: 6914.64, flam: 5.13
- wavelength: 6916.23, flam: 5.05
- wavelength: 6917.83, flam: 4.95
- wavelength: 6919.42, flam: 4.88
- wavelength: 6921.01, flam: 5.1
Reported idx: 0.02 mag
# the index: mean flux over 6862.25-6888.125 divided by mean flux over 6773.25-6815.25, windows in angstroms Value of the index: 1.0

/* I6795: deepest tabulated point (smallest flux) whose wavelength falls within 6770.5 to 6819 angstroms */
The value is 4.89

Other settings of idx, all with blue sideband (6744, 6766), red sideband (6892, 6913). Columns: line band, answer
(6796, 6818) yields 0.013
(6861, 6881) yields 0.024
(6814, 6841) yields 0.006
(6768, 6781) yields -0.031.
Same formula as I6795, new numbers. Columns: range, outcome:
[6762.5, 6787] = 5.06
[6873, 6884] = 4.76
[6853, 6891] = 4.71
